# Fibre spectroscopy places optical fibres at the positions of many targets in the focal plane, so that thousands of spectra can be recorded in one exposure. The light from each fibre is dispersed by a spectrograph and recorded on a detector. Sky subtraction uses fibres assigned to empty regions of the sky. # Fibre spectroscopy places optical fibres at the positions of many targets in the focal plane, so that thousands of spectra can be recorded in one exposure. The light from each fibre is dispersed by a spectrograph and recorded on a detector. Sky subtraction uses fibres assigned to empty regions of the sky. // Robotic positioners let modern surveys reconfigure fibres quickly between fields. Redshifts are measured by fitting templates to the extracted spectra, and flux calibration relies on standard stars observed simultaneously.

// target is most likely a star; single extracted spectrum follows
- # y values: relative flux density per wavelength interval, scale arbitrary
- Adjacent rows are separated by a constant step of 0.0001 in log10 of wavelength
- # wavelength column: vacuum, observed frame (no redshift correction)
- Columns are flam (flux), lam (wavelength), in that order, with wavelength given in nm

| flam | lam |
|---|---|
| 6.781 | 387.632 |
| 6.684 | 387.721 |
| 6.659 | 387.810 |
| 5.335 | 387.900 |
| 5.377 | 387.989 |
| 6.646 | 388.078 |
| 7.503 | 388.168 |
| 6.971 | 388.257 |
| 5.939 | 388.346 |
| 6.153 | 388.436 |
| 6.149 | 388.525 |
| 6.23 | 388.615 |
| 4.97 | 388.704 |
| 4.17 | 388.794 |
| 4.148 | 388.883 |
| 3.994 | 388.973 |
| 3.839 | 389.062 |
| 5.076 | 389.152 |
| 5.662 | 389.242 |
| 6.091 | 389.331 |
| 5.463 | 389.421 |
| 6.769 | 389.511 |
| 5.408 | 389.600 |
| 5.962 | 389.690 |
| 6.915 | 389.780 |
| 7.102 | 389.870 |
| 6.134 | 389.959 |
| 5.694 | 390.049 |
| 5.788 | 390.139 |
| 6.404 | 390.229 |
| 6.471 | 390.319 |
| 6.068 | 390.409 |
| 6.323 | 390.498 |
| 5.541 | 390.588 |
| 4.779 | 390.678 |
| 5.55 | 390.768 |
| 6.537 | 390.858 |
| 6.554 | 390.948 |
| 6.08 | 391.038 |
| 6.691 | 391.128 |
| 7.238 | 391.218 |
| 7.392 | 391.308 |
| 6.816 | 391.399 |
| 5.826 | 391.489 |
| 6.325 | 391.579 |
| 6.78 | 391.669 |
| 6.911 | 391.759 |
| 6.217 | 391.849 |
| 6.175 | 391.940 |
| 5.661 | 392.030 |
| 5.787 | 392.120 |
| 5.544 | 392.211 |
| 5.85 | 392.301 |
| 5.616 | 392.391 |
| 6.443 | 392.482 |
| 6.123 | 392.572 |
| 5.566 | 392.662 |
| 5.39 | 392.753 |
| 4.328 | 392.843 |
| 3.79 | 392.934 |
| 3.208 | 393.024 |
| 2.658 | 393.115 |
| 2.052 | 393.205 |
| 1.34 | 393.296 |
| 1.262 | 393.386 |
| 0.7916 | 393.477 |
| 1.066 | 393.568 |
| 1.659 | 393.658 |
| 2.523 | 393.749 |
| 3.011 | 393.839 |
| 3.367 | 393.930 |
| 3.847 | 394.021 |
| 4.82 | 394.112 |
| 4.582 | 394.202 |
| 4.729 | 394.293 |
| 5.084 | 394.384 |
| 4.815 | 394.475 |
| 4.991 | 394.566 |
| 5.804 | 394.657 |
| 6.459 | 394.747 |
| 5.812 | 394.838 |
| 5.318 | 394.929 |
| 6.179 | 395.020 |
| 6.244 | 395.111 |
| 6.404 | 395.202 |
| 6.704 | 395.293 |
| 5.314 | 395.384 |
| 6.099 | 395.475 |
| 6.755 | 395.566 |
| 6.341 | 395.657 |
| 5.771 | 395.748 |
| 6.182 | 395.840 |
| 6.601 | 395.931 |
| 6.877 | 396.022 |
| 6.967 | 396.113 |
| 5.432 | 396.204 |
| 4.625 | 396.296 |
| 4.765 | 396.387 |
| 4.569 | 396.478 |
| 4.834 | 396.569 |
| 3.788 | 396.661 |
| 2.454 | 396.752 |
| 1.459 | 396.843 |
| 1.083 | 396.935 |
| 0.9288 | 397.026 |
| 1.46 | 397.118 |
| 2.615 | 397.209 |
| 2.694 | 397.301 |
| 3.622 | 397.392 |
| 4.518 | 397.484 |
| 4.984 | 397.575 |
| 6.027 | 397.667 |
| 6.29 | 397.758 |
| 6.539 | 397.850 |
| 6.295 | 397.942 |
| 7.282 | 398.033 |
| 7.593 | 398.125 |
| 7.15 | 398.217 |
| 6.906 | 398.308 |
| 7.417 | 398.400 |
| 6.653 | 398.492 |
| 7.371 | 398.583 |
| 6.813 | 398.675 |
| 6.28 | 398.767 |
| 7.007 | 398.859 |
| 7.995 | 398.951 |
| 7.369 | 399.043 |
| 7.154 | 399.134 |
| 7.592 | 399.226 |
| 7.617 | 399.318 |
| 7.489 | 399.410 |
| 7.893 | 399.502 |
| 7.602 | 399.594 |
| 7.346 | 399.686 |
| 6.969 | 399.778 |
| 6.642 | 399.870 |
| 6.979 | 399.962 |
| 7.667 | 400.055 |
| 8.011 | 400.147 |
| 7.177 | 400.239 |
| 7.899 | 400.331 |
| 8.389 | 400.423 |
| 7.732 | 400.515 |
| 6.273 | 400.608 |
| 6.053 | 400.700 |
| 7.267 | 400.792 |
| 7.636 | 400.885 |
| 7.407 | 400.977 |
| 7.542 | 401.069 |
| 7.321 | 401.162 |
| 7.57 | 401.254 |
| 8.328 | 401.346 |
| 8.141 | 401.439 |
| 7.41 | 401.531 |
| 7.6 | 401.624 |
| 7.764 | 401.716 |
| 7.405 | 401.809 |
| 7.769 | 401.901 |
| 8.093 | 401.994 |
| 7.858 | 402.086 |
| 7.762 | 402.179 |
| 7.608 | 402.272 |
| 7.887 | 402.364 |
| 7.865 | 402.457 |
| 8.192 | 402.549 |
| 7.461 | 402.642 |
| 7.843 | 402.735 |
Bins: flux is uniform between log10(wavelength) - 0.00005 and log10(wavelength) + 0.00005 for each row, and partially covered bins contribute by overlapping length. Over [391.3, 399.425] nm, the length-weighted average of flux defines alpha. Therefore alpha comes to 5.19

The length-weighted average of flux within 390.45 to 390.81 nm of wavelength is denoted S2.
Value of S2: 5.57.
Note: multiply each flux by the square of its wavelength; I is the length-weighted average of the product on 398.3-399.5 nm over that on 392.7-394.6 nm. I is 2.25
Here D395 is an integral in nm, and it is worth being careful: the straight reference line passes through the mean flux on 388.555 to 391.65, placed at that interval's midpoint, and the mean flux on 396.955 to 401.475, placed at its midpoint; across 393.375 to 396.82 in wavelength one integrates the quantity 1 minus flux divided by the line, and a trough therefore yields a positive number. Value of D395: 0.805 nm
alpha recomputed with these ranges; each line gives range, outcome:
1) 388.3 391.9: 5.96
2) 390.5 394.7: 4.86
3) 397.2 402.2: 7.03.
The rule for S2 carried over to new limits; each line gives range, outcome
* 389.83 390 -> 6.65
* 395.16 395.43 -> 6.14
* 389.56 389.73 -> 5.68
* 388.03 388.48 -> 6.63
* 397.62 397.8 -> 6.16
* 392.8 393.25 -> 3.2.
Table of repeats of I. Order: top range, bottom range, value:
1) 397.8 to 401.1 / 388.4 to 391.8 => 1.28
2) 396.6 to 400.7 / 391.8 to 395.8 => 1.32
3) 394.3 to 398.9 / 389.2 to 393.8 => 1.05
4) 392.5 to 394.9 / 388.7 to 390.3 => 0.71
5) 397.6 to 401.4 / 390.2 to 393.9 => 1.50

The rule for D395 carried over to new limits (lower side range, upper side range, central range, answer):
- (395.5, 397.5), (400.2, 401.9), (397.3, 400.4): -0.468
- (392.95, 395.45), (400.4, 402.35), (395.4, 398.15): 0.234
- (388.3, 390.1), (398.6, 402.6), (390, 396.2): 0.923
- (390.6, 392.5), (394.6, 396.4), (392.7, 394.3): 0.818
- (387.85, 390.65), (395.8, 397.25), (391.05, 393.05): -0.303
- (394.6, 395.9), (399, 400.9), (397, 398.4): 0.343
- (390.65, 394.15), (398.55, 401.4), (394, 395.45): 0.032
